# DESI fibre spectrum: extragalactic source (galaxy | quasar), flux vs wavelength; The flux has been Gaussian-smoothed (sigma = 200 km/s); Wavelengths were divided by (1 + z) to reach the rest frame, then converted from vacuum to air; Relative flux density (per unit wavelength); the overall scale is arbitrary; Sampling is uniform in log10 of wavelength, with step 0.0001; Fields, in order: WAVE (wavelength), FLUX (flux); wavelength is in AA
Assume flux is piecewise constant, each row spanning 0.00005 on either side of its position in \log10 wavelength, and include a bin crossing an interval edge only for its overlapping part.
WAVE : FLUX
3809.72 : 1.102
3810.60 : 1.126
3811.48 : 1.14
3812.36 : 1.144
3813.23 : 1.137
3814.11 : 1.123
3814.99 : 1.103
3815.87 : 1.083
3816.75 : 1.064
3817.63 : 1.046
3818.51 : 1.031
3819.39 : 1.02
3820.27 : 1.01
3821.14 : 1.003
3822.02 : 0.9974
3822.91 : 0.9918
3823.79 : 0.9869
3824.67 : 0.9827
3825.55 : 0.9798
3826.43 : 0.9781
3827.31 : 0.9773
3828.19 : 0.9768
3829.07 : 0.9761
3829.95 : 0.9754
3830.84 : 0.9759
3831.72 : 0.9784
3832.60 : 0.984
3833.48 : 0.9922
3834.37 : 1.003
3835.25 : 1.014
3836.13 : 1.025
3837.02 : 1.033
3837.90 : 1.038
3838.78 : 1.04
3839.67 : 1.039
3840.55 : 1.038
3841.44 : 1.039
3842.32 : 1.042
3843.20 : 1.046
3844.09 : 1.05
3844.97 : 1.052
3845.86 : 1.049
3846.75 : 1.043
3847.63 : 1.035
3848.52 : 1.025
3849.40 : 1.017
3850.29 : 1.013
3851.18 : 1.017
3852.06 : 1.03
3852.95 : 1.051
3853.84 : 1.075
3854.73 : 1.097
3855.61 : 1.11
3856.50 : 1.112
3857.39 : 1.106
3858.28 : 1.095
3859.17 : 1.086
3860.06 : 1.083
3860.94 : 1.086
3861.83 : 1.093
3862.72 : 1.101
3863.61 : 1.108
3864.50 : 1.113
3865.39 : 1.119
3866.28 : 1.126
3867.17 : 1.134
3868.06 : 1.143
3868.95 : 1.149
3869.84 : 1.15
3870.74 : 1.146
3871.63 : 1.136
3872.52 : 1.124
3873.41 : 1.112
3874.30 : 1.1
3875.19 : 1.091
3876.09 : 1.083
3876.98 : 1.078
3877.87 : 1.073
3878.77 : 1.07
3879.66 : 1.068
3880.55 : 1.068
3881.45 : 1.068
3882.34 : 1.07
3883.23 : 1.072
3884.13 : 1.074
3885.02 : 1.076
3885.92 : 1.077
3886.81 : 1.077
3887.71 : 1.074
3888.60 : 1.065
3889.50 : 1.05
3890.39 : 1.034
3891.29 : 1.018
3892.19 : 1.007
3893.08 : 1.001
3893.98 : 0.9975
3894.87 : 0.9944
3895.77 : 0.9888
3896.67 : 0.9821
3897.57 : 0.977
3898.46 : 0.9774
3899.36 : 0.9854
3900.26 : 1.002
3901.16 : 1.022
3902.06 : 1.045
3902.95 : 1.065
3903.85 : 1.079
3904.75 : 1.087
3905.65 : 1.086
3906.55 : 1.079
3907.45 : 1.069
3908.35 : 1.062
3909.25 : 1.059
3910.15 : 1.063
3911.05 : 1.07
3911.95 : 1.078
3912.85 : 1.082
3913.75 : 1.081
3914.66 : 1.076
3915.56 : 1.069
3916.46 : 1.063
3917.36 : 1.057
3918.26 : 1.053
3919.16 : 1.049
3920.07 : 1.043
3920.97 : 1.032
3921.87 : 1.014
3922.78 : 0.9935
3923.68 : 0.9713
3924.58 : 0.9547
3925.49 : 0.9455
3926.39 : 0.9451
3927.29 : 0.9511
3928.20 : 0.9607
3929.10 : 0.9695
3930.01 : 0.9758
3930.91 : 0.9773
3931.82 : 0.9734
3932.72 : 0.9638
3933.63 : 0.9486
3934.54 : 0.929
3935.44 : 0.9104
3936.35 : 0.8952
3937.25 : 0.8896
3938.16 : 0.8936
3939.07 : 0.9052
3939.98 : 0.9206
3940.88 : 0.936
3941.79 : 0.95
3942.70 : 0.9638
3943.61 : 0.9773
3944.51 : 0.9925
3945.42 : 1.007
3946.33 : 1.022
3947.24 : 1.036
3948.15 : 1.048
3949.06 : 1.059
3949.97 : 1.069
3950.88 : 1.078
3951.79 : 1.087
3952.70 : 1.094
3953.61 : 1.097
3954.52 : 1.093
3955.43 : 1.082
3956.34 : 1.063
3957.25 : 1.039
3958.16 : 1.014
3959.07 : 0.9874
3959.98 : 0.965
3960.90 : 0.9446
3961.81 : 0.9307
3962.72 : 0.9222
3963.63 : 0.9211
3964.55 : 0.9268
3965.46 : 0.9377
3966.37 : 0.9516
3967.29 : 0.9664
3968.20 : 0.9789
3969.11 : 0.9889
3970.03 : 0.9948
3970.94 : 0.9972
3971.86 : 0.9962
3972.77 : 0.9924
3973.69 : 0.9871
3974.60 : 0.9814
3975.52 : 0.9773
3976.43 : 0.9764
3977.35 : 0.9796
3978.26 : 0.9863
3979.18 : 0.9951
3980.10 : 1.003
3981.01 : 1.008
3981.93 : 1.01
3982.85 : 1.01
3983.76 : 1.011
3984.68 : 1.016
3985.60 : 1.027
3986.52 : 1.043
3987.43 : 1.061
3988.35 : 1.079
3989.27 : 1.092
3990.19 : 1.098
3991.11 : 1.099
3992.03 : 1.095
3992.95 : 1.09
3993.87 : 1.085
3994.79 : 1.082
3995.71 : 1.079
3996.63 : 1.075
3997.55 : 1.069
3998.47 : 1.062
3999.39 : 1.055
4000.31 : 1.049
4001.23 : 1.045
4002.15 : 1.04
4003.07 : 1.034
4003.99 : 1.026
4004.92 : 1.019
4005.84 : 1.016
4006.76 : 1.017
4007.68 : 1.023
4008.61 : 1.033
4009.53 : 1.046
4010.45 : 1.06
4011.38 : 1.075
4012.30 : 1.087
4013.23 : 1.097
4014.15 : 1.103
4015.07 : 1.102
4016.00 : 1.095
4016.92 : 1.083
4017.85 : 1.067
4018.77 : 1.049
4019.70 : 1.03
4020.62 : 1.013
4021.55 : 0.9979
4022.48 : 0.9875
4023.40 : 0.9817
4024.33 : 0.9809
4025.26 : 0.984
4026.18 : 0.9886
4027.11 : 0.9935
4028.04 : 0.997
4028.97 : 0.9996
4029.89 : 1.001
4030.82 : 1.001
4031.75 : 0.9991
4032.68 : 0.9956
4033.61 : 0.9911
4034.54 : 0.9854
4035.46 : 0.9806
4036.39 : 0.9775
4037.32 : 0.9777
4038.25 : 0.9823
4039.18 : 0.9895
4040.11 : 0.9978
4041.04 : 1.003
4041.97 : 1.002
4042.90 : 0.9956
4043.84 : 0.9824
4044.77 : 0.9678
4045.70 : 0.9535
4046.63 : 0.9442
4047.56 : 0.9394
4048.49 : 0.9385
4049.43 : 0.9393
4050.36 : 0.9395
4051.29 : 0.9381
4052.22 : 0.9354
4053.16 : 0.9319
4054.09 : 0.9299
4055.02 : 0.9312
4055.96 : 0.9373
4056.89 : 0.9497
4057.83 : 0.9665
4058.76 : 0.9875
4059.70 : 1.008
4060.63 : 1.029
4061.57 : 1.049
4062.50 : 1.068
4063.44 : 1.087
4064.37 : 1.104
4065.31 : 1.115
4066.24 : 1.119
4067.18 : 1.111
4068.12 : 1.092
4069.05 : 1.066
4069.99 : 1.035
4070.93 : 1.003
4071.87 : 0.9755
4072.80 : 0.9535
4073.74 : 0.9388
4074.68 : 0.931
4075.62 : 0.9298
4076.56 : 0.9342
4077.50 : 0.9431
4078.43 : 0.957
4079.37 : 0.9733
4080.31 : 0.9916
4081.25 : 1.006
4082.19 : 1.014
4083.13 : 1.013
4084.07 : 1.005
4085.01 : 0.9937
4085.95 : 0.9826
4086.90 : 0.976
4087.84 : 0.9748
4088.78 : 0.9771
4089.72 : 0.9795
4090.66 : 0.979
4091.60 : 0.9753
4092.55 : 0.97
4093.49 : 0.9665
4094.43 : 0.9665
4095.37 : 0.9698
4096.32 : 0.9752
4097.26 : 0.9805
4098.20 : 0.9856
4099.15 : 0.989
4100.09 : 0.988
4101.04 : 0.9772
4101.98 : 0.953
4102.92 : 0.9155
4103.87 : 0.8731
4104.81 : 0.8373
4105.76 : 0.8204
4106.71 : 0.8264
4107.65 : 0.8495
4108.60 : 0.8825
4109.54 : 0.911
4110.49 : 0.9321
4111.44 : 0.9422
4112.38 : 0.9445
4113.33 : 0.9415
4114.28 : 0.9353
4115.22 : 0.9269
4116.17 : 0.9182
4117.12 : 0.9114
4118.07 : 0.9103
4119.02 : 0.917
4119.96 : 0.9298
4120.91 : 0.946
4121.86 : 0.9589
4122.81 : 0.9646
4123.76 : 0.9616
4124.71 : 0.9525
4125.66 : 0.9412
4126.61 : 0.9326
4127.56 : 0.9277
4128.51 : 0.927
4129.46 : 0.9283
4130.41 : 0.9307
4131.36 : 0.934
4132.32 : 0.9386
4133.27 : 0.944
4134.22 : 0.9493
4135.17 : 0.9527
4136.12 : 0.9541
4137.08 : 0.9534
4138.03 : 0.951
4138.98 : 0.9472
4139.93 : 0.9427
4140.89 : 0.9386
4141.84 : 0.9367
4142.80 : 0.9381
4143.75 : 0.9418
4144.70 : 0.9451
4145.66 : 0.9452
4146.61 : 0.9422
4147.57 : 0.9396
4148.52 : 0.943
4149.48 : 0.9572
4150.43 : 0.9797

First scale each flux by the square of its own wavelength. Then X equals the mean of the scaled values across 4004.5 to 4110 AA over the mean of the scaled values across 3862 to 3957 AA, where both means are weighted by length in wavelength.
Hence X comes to 1.03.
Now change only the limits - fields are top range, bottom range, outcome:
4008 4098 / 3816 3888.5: 1.05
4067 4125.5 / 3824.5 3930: 1.02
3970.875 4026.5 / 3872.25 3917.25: 1.04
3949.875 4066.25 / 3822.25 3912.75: 1.04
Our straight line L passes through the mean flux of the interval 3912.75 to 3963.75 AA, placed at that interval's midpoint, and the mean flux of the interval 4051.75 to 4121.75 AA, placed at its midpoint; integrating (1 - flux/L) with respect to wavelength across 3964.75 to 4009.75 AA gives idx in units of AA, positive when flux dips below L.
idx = -1.7 AA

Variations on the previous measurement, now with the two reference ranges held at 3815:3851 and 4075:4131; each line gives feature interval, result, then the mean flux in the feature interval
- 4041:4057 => 0.1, 0.952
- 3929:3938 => 0.5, 0.94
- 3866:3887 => -1.9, 1.1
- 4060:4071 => -1.4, 1.07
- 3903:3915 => -0.9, 1.07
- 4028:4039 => -0.3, 0.991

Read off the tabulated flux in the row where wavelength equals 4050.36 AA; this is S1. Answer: 0.9395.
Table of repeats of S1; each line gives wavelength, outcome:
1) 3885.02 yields 1.076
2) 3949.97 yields 1.069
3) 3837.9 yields 1.038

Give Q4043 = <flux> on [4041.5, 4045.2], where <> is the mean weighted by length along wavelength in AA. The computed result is 0.985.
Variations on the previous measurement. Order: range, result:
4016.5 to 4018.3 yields 1.07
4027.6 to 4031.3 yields 1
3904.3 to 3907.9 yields 1.08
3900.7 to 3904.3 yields 1.05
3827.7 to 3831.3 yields 0.976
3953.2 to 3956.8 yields 1.08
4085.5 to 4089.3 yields 0.976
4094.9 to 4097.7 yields 0.974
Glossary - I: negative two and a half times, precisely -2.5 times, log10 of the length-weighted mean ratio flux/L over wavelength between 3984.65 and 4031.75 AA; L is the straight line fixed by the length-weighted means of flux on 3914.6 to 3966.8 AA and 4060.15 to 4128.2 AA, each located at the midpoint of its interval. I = -0.069 mag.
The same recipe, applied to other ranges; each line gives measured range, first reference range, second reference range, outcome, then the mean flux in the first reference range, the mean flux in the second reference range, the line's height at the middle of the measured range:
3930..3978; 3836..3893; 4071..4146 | 0.045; 1.07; 0.946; 1.03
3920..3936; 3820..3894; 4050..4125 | 0.065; 1.05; 0.967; 1.03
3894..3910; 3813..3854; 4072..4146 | -0.030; 1.02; 0.946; 1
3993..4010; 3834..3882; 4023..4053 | -0.055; 1.08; 0.977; 0.997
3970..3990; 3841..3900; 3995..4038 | 0.029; 1.07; 1.03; 1.04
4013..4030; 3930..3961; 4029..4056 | -0.058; 0.995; 0.97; 0.975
